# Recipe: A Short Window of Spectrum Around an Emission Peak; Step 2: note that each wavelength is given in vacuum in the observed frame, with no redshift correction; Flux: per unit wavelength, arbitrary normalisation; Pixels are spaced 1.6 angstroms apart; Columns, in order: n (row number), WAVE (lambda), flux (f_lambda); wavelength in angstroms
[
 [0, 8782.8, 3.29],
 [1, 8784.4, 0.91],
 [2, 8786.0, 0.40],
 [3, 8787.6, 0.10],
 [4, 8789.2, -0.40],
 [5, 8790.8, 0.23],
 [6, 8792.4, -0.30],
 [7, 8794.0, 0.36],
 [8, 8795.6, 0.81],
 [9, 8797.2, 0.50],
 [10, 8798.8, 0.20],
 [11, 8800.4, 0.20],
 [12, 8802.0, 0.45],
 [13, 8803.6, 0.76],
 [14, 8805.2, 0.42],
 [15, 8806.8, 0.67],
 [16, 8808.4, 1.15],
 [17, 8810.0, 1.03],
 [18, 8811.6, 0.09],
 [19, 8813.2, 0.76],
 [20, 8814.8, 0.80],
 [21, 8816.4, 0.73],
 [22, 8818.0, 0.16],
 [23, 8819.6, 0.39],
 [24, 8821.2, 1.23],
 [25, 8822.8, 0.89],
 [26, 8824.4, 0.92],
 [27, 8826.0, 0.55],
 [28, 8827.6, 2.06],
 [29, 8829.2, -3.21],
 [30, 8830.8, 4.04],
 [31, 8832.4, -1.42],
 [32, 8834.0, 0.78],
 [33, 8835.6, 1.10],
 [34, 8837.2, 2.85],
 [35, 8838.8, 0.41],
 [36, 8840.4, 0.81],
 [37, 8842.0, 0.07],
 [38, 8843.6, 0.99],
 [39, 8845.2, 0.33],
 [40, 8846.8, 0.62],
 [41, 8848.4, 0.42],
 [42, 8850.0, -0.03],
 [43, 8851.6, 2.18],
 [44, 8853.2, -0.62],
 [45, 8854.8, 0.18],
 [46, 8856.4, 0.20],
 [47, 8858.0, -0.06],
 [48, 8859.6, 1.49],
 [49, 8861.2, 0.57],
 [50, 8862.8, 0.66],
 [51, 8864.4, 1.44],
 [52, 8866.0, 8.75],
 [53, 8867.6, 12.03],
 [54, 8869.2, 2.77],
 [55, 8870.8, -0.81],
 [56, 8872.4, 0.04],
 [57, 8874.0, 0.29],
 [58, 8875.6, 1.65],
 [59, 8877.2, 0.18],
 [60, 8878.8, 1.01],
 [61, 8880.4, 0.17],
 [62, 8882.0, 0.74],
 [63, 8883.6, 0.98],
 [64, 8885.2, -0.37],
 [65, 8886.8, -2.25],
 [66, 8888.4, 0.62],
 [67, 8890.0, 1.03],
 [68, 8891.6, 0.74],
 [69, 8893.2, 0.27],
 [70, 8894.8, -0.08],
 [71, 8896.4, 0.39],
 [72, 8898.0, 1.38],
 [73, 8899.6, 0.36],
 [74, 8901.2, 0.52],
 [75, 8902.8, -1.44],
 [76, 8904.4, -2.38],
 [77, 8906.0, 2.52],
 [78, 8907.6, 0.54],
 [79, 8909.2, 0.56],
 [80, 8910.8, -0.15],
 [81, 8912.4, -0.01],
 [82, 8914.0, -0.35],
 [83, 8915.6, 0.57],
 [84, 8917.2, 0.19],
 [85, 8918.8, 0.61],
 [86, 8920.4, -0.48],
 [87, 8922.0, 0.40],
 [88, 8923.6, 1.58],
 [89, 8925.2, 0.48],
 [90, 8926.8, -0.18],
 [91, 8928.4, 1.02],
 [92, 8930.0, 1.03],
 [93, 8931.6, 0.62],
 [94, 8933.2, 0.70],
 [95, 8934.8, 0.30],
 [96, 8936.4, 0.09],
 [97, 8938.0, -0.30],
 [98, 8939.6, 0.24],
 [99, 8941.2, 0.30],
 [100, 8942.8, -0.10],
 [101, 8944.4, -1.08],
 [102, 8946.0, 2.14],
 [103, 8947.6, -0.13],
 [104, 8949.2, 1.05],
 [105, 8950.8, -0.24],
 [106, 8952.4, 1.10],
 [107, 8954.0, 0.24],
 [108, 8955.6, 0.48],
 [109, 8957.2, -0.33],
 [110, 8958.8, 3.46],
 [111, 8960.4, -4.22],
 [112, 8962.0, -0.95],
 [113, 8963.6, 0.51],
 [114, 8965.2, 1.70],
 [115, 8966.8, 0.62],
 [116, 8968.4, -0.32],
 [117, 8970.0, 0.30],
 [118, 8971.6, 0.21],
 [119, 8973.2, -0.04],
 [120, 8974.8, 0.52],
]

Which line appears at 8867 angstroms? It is [O III]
